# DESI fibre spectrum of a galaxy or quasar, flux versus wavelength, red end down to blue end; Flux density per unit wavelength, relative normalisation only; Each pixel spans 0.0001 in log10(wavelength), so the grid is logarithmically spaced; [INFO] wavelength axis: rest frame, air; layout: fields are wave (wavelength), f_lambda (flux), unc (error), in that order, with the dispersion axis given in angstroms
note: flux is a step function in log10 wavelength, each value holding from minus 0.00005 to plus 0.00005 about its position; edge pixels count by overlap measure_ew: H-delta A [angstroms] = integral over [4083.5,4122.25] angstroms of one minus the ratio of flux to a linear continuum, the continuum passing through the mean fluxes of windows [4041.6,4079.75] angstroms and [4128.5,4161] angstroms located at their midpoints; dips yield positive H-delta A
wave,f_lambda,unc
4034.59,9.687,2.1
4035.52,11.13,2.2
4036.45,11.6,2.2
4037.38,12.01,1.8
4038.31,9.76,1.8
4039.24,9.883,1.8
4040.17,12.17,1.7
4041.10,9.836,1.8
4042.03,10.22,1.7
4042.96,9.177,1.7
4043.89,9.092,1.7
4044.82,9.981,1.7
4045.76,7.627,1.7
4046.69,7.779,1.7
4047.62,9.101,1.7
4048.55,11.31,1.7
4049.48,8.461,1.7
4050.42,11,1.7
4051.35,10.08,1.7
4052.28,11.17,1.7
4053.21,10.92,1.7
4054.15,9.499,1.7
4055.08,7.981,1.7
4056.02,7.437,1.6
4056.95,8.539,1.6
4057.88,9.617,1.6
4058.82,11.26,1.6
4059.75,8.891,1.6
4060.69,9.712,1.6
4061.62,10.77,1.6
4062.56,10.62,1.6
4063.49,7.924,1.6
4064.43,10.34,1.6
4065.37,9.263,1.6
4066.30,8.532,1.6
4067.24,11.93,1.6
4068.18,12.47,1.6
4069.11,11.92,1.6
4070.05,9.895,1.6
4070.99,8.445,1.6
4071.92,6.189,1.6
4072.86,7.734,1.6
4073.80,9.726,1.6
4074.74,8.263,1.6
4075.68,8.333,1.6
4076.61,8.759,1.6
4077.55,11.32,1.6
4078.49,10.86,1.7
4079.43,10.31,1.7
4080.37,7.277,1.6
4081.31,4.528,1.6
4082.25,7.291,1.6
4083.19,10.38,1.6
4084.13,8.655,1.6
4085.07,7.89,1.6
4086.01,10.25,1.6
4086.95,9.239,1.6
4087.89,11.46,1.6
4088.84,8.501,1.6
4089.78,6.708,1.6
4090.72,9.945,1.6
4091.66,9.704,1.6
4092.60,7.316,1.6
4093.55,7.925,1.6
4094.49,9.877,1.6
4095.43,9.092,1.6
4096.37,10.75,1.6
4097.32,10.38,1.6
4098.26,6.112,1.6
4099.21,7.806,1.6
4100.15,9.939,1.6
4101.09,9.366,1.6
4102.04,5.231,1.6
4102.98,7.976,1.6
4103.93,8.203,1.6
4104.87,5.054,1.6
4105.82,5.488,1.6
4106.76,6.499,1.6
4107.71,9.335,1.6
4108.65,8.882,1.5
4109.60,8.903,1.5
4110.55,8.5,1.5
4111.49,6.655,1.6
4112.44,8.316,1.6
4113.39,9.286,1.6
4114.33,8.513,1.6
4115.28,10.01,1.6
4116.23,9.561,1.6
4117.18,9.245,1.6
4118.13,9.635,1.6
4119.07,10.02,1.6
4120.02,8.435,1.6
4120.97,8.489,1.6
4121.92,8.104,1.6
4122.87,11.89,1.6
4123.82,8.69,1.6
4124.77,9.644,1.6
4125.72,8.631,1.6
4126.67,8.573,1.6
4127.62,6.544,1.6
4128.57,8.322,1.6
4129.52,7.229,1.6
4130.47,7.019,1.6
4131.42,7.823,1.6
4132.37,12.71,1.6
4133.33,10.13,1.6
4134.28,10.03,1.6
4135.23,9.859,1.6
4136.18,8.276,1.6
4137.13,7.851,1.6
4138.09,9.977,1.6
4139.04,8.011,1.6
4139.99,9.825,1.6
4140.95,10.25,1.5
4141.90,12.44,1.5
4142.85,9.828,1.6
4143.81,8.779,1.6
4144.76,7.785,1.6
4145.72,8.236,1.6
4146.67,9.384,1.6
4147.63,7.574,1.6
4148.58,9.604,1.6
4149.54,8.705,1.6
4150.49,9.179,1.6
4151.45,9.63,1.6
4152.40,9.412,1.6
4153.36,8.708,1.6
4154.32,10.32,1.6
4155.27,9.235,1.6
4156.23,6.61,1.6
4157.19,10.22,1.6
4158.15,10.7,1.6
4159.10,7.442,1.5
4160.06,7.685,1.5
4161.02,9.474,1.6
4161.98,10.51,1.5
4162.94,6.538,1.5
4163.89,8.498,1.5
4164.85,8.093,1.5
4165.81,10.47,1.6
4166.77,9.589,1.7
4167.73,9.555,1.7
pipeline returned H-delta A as 3.14 angstroms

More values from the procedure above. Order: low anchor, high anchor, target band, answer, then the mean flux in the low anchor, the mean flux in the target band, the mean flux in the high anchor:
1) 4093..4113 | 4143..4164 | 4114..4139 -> -1.7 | 8.11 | 9.03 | 8.85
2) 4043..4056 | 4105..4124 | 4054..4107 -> 1.2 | 9.45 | 8.87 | 8.66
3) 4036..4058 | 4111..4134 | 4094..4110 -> 1.7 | 9.76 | 8.17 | 8.9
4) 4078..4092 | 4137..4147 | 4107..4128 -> 0.6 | 8.86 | 8.89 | 9.35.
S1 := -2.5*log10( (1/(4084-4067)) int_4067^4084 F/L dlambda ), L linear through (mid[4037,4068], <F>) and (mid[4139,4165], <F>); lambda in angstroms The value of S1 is 0.05 mag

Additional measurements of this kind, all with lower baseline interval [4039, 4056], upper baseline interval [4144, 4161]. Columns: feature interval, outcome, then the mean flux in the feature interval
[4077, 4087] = 0.06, 8.89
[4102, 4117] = 0.15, 8.01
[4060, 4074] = -0.02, 9.68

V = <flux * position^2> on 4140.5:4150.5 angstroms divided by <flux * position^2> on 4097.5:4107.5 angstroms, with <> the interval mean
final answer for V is 1.3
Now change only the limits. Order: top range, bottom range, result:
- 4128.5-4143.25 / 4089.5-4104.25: 1.12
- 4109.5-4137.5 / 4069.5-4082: 1.06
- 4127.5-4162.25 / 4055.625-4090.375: 1.02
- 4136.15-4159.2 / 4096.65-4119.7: 1.12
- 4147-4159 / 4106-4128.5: 1.06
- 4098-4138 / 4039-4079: 0.91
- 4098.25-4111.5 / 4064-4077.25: 0.83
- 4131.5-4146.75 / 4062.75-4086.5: 1.08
